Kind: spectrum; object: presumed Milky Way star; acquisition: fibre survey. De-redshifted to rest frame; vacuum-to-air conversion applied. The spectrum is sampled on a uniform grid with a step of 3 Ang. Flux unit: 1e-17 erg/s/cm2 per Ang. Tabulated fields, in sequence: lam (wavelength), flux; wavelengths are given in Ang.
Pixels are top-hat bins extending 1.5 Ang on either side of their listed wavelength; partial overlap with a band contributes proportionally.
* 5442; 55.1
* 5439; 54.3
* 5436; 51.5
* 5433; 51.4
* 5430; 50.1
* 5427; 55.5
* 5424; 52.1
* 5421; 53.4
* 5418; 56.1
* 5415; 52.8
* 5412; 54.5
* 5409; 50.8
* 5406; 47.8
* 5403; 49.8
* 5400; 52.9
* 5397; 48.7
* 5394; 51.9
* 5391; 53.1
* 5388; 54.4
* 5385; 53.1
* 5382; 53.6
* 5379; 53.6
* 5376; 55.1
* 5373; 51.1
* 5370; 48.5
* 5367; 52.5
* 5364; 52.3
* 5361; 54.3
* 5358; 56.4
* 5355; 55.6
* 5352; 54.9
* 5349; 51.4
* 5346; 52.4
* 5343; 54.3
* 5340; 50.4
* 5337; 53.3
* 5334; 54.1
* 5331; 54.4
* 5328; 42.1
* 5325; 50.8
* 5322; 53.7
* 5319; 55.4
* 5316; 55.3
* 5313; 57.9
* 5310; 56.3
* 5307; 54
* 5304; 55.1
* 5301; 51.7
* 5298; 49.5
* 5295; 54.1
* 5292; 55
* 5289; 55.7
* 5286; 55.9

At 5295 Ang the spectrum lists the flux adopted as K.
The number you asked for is 54.1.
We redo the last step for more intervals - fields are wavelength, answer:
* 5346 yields 52.4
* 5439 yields 54.3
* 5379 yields 53.6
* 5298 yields 49.5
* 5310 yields 56.3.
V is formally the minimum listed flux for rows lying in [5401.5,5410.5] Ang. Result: 47.8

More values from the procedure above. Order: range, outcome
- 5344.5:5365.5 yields 51.4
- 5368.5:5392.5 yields 48.5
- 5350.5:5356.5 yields 54.9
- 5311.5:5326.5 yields 50.8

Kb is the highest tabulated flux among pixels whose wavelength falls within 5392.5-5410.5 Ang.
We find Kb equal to 52.9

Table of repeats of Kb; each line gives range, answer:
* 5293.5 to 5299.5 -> 54.1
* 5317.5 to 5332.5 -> 55.4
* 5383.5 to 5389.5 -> 54.4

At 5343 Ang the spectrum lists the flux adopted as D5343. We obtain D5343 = 54.3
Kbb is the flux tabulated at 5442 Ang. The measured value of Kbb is 55.1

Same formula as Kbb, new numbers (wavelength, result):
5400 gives 52.9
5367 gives 52.5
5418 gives 56.1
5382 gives 53.6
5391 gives 53.1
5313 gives 57.9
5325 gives 50.8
